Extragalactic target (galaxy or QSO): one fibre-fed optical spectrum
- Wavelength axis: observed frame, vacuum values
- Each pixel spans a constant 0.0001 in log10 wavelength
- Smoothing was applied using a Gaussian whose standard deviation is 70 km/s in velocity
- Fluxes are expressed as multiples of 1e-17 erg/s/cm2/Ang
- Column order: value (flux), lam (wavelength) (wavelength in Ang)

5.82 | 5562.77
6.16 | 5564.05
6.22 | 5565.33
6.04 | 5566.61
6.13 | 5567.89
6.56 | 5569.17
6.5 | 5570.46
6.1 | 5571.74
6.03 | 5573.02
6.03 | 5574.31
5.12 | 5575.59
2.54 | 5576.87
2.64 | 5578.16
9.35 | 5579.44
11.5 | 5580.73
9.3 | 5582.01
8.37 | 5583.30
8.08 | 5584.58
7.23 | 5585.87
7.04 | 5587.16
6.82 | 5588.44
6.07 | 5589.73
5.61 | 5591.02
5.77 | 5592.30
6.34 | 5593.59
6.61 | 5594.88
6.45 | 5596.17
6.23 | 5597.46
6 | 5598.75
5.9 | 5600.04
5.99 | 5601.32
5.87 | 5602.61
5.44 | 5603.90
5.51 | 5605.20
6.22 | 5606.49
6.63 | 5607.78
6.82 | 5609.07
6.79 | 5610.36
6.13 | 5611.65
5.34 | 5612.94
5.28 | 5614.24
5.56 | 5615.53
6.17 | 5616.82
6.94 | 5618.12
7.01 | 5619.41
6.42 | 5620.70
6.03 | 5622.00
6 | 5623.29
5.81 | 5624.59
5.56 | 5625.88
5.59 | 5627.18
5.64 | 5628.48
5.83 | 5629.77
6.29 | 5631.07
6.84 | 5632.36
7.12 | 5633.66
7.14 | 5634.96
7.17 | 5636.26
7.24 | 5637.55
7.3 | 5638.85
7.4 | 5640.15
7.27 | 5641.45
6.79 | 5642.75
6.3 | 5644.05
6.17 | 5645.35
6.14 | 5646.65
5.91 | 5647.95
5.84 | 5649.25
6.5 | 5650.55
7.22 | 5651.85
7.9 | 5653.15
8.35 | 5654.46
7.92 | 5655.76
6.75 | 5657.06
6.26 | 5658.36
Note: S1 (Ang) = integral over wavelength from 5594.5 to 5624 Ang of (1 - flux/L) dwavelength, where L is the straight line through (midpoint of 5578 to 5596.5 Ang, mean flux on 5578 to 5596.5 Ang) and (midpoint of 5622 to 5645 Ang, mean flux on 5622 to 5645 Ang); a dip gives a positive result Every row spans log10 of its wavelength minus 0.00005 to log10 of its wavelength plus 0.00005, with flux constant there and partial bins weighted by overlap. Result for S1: 3.3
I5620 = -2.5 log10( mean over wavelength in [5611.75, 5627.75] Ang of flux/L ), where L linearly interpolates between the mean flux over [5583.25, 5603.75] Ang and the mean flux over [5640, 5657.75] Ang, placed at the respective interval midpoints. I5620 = 0.11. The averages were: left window 6.45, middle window 5.98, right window 6.87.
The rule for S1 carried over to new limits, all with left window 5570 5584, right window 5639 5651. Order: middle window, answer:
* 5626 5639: 0.0 Ang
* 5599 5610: 0.9 Ang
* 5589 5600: 0.9 Ang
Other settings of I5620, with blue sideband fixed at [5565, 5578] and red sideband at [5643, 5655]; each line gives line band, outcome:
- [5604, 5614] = 0.00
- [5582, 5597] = -0.17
